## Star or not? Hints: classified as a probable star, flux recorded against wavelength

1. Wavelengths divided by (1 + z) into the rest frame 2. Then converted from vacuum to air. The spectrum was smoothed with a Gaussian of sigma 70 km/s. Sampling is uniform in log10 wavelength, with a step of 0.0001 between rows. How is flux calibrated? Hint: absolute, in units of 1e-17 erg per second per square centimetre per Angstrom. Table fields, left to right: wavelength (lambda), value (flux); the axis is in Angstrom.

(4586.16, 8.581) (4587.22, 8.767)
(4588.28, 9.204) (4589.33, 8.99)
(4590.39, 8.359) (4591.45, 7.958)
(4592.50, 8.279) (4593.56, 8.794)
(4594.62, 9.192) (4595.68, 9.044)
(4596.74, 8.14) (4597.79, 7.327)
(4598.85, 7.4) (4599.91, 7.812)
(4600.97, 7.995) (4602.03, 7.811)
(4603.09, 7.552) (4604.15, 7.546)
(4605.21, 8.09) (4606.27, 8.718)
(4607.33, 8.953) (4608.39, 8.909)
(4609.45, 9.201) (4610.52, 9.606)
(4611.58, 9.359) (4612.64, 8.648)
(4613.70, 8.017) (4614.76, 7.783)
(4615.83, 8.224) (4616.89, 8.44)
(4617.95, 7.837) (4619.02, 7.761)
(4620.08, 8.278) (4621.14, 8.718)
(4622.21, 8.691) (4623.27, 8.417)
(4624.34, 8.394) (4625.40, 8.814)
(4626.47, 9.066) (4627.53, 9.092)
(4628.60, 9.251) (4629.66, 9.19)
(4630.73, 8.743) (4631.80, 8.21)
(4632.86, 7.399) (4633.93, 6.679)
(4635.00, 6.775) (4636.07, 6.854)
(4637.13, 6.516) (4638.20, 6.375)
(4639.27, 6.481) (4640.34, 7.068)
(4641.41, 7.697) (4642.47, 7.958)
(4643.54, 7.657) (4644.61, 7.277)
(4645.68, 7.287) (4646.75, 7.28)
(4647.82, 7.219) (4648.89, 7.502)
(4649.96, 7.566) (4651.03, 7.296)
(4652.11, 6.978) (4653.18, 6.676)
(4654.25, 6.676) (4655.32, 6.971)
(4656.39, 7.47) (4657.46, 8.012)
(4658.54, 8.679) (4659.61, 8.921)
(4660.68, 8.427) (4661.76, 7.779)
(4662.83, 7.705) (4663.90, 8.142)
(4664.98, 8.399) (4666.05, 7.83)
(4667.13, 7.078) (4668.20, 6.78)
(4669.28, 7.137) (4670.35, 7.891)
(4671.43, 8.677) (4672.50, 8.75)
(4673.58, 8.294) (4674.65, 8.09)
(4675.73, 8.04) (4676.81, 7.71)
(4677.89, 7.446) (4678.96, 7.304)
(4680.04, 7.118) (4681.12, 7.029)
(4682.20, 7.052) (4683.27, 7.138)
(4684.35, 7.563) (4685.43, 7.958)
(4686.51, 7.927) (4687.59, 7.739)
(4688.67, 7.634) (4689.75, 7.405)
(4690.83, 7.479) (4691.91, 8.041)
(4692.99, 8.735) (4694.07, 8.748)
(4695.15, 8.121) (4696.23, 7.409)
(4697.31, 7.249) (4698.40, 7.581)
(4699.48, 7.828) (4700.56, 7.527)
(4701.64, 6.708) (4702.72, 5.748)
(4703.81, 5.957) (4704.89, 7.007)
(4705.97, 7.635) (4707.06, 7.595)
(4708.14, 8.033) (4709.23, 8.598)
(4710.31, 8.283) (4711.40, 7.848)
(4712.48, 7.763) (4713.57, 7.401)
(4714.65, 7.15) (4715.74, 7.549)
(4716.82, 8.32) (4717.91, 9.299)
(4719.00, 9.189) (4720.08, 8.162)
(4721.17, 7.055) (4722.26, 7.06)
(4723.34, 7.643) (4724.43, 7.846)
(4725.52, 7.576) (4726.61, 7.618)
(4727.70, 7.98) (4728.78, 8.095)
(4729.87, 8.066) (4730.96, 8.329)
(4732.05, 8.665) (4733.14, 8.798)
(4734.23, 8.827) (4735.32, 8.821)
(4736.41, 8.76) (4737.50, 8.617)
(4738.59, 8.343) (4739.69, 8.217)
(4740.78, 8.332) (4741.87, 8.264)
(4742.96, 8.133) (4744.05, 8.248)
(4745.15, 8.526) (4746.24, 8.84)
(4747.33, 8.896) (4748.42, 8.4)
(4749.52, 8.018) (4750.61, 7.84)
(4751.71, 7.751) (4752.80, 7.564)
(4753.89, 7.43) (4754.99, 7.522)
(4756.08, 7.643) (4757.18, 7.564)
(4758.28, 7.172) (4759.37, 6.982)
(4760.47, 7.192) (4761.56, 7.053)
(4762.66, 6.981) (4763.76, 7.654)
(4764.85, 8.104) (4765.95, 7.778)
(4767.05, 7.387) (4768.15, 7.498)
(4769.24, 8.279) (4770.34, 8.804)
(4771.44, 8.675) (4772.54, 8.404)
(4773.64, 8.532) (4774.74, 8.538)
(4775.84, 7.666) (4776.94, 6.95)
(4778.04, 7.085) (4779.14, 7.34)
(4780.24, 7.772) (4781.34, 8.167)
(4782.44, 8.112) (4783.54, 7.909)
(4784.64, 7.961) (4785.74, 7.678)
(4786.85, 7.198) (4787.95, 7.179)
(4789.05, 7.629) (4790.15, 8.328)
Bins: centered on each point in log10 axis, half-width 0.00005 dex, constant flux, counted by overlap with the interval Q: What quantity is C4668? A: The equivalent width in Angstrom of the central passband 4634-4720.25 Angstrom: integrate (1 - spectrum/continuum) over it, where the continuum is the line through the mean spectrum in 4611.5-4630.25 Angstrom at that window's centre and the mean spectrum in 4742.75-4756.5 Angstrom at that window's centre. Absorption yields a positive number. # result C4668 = 7.6 Angstrom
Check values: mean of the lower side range 8.54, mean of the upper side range 8.07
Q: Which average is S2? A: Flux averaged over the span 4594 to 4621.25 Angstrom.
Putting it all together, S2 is 8.32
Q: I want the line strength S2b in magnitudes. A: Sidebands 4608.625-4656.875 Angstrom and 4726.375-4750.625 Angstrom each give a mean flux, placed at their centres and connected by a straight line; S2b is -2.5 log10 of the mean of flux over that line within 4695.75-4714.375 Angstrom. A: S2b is 0.11 mag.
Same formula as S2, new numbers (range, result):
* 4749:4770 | 7.56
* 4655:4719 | 7.74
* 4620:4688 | 7.73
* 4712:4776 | 8.02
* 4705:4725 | 7.89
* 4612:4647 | 7.92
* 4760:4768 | 7.45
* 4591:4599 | 8.32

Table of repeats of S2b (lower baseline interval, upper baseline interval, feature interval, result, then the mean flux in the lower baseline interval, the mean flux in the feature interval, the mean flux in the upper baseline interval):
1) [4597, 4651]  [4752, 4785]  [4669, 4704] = 0.034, 7.98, 7.63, 7.72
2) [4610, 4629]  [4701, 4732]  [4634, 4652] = 0.169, 8.57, 7.16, 7.71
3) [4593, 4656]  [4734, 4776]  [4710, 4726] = 0.018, 7.95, 7.87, 8.03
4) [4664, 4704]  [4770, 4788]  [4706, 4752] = -0.056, 7.62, 8.16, 7.89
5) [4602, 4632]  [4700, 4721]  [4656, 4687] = 0.031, 8.54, 7.81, 7.66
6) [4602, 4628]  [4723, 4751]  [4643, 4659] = 0.148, 8.49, 7.36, 8.3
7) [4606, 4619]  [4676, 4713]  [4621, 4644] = 0.061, 8.6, 7.9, 7.56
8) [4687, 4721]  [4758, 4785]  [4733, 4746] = -0.099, 7.73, 8.49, 7.77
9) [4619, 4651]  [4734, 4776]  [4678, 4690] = 0.063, 7.8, 7.45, 8.03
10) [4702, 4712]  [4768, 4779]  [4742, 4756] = -0.039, 7.4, 8.09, 8.04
